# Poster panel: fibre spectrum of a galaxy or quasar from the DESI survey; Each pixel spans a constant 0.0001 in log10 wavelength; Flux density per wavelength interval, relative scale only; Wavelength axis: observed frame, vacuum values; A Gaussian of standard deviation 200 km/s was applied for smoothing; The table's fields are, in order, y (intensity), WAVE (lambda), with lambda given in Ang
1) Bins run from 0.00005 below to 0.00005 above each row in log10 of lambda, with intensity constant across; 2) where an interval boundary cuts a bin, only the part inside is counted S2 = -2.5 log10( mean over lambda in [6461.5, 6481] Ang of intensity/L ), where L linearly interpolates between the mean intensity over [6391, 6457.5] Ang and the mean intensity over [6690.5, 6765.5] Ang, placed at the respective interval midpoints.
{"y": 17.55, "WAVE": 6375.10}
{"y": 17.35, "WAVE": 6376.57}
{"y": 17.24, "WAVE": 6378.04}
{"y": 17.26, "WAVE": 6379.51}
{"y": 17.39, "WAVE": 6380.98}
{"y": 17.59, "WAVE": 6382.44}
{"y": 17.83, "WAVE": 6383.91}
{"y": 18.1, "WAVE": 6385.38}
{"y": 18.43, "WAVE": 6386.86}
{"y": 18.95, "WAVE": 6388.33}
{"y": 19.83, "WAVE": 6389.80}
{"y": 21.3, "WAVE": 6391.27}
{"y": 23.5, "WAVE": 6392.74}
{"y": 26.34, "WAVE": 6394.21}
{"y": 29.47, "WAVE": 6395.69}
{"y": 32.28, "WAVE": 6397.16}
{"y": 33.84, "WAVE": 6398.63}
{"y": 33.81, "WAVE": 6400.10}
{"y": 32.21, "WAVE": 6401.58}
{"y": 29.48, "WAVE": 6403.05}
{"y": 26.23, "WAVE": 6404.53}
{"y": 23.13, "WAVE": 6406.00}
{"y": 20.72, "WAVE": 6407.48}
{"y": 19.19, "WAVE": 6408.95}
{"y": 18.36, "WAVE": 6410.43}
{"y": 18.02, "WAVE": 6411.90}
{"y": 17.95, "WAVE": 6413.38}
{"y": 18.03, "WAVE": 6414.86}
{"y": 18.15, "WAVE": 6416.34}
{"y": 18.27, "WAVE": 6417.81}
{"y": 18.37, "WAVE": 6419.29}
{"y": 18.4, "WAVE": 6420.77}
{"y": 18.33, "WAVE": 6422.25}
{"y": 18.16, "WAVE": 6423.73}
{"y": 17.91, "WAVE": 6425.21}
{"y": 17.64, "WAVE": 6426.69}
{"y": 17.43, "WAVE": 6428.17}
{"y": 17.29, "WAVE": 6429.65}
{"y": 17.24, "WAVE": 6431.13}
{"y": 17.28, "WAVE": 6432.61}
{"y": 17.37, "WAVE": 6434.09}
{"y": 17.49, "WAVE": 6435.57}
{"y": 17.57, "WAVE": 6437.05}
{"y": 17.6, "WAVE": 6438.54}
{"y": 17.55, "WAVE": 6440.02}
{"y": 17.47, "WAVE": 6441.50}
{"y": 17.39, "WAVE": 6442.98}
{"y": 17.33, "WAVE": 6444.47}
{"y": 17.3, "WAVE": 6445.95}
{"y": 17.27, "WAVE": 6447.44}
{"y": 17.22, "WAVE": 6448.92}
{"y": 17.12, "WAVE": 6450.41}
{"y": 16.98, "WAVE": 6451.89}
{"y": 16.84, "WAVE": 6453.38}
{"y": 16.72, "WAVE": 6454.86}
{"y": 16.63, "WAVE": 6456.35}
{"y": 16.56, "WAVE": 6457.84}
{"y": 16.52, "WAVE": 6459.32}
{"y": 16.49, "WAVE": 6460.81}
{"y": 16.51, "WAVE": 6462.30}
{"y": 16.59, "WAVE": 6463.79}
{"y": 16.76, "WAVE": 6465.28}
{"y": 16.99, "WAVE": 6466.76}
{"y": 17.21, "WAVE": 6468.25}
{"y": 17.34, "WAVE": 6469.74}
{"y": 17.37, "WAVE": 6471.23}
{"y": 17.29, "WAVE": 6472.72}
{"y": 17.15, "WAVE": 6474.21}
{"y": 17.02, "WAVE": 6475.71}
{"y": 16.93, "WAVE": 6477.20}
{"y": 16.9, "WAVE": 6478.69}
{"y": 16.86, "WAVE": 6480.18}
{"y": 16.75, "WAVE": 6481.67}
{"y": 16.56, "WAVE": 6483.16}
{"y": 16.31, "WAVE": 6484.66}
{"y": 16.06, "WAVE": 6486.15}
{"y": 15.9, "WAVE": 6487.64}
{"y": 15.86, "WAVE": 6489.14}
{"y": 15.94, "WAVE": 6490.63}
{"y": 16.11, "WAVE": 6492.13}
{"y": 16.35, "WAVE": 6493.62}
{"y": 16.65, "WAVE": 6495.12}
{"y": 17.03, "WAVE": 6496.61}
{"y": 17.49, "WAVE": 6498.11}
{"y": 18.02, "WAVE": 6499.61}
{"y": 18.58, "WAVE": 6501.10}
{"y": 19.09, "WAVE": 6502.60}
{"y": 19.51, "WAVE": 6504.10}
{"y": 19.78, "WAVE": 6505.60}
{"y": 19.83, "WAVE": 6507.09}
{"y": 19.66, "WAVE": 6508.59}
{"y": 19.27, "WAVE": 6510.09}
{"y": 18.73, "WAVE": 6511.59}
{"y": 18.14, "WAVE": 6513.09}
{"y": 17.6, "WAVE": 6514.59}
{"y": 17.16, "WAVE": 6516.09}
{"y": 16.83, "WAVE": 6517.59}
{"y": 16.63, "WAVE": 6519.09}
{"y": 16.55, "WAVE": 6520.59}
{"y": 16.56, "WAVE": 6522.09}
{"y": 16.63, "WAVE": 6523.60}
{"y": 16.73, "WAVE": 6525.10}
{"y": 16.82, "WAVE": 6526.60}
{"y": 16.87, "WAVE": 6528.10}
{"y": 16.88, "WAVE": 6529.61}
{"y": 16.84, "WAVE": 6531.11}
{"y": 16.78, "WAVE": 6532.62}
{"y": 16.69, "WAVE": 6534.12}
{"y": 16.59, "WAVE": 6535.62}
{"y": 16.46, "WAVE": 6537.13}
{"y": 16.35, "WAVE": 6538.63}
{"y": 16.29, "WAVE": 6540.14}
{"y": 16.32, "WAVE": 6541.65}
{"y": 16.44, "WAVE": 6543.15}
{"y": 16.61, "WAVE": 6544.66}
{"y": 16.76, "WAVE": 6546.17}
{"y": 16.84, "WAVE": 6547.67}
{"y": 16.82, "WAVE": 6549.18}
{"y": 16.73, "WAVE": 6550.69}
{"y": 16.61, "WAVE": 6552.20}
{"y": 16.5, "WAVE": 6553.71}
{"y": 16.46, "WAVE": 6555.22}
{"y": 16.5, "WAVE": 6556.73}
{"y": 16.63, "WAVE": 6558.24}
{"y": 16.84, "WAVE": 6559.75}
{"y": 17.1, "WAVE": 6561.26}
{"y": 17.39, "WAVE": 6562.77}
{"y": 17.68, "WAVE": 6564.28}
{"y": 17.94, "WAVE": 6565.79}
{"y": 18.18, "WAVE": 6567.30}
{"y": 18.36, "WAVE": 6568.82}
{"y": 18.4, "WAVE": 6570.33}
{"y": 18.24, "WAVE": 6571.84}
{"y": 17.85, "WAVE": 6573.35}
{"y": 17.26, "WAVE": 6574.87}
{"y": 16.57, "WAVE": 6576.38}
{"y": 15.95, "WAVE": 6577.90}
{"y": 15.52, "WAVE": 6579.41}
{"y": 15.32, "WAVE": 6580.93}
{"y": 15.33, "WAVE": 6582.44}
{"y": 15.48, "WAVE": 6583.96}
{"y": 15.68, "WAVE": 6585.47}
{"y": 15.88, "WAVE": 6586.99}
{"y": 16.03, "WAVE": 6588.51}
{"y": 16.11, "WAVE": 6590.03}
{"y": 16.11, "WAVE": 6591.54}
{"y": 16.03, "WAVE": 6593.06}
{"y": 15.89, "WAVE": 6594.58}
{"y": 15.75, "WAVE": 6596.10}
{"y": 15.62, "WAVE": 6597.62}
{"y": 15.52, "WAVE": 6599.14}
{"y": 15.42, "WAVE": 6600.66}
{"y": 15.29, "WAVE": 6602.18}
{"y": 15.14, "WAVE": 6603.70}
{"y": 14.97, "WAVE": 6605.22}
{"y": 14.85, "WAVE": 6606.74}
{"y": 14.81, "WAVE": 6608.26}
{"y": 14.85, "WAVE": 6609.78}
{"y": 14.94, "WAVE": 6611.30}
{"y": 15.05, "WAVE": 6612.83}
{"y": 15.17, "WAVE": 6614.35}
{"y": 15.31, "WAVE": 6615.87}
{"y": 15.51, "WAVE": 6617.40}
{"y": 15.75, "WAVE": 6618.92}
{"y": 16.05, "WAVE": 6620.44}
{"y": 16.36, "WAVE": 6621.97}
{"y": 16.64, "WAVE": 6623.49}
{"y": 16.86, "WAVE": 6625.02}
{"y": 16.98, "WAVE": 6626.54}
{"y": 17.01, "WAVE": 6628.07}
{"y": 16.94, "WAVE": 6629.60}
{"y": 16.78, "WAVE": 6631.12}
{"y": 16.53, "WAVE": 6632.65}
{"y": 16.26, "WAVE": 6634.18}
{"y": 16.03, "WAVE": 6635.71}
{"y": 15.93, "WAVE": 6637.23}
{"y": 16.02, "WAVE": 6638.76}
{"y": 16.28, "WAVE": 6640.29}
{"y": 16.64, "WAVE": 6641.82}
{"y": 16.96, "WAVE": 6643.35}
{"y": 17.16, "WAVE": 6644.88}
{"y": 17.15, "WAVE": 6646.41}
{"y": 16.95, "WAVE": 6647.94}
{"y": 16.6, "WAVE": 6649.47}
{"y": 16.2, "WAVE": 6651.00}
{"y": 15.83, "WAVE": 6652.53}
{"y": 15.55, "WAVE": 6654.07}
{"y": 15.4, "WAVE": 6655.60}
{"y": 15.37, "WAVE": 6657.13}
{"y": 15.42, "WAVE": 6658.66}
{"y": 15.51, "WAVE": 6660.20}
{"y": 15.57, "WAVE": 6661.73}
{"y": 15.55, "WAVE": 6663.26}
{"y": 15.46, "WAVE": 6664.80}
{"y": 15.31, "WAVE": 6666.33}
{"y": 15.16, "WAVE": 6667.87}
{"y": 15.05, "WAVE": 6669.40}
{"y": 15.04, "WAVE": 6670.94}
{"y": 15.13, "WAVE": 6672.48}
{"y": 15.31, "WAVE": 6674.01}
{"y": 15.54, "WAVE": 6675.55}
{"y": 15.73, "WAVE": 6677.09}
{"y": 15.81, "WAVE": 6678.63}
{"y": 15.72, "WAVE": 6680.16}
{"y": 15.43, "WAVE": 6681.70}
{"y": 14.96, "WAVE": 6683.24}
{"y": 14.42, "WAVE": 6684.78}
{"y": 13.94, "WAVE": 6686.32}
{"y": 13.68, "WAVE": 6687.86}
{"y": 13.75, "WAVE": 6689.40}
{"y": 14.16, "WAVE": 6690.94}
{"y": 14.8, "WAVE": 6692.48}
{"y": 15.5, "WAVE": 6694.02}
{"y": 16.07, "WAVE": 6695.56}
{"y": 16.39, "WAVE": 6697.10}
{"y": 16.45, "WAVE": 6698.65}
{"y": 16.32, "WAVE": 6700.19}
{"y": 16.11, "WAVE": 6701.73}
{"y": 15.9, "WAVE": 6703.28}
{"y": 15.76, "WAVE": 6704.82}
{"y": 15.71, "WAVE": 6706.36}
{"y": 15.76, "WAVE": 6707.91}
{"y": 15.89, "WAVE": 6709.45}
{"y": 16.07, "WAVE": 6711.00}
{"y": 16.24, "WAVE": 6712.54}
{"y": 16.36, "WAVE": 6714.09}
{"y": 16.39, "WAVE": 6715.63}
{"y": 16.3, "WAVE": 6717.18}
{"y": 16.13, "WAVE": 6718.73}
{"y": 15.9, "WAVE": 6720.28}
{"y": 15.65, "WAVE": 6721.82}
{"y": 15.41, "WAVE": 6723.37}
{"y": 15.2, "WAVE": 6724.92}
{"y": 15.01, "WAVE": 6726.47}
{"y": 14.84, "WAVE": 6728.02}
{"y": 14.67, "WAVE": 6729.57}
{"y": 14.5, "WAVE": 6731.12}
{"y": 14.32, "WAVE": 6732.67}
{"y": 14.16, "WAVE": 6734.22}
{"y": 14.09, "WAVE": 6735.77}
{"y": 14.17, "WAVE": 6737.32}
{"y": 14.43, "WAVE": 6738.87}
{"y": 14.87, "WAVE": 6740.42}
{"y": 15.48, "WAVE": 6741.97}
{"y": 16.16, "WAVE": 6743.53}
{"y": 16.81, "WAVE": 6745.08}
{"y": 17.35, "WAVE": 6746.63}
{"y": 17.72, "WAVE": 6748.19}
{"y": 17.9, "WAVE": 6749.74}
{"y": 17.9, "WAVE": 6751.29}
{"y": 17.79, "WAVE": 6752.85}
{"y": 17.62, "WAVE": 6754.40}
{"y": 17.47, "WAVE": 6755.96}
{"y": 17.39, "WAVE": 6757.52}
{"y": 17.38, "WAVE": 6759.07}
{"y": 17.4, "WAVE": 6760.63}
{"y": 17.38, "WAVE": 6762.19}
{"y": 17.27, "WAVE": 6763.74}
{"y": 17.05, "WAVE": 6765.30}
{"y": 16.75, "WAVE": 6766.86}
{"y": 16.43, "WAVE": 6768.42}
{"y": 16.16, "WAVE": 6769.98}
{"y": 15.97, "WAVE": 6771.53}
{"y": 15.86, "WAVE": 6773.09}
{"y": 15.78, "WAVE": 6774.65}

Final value 0.16 mag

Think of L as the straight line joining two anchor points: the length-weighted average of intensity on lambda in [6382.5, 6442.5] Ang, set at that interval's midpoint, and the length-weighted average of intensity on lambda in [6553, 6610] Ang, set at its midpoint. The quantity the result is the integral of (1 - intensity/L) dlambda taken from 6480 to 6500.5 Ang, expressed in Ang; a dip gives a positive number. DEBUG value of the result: 2.39 Ang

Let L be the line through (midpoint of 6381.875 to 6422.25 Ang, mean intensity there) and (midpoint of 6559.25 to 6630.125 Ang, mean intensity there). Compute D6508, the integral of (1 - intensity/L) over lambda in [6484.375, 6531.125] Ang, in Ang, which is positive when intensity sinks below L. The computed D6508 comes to 3.9 Ang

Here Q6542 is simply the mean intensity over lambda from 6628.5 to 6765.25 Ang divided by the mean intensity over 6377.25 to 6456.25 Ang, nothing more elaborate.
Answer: 0.80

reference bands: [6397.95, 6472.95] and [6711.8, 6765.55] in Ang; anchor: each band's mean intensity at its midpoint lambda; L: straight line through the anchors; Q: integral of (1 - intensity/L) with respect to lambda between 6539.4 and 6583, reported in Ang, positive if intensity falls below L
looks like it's 2.19 Ang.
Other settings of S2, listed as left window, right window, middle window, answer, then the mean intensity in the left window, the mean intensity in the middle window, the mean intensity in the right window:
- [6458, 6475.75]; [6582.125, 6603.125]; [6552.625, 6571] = -0.08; 16.9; 17.3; 15.7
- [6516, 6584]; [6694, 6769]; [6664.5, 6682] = 0.07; 16.8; 15.4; 16.1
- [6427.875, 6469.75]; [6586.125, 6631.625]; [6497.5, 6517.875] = -0.12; 17.1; 18.6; 15.8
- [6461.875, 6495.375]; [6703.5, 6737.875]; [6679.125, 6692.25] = 0.07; 16.7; 14.6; 15.4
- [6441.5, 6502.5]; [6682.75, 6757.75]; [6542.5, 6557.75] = -0.01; 16.9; 16.6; 15.7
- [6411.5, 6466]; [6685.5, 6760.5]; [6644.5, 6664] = 0.01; 17.4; 16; 15.8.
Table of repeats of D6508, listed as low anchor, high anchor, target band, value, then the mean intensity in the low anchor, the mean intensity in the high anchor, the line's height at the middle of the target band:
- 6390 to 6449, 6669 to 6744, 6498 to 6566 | 4.9 Ang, 20.8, 15.3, 18.6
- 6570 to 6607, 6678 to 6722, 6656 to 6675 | 0.5 Ang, 16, 15.6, 15.7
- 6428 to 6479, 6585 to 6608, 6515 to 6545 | -0.7 Ang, 17.1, 15.6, 16.3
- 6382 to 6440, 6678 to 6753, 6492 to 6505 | 1.1 Ang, 21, 15.6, 19.4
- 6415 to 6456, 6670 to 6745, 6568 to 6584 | -0.4 Ang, 17.5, 15.3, 16.4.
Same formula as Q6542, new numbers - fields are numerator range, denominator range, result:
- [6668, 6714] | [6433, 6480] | 0.90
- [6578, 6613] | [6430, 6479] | 0.91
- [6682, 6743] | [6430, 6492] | 0.90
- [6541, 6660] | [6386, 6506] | 0.86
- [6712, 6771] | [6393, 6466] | 0.82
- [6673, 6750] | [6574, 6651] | 0.97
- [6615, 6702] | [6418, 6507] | 0.92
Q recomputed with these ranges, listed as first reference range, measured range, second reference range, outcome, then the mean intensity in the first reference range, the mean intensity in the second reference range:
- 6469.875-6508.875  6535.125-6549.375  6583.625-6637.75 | 0.1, 17.3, 15.8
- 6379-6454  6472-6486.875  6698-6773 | 2.0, 20.1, 16.1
